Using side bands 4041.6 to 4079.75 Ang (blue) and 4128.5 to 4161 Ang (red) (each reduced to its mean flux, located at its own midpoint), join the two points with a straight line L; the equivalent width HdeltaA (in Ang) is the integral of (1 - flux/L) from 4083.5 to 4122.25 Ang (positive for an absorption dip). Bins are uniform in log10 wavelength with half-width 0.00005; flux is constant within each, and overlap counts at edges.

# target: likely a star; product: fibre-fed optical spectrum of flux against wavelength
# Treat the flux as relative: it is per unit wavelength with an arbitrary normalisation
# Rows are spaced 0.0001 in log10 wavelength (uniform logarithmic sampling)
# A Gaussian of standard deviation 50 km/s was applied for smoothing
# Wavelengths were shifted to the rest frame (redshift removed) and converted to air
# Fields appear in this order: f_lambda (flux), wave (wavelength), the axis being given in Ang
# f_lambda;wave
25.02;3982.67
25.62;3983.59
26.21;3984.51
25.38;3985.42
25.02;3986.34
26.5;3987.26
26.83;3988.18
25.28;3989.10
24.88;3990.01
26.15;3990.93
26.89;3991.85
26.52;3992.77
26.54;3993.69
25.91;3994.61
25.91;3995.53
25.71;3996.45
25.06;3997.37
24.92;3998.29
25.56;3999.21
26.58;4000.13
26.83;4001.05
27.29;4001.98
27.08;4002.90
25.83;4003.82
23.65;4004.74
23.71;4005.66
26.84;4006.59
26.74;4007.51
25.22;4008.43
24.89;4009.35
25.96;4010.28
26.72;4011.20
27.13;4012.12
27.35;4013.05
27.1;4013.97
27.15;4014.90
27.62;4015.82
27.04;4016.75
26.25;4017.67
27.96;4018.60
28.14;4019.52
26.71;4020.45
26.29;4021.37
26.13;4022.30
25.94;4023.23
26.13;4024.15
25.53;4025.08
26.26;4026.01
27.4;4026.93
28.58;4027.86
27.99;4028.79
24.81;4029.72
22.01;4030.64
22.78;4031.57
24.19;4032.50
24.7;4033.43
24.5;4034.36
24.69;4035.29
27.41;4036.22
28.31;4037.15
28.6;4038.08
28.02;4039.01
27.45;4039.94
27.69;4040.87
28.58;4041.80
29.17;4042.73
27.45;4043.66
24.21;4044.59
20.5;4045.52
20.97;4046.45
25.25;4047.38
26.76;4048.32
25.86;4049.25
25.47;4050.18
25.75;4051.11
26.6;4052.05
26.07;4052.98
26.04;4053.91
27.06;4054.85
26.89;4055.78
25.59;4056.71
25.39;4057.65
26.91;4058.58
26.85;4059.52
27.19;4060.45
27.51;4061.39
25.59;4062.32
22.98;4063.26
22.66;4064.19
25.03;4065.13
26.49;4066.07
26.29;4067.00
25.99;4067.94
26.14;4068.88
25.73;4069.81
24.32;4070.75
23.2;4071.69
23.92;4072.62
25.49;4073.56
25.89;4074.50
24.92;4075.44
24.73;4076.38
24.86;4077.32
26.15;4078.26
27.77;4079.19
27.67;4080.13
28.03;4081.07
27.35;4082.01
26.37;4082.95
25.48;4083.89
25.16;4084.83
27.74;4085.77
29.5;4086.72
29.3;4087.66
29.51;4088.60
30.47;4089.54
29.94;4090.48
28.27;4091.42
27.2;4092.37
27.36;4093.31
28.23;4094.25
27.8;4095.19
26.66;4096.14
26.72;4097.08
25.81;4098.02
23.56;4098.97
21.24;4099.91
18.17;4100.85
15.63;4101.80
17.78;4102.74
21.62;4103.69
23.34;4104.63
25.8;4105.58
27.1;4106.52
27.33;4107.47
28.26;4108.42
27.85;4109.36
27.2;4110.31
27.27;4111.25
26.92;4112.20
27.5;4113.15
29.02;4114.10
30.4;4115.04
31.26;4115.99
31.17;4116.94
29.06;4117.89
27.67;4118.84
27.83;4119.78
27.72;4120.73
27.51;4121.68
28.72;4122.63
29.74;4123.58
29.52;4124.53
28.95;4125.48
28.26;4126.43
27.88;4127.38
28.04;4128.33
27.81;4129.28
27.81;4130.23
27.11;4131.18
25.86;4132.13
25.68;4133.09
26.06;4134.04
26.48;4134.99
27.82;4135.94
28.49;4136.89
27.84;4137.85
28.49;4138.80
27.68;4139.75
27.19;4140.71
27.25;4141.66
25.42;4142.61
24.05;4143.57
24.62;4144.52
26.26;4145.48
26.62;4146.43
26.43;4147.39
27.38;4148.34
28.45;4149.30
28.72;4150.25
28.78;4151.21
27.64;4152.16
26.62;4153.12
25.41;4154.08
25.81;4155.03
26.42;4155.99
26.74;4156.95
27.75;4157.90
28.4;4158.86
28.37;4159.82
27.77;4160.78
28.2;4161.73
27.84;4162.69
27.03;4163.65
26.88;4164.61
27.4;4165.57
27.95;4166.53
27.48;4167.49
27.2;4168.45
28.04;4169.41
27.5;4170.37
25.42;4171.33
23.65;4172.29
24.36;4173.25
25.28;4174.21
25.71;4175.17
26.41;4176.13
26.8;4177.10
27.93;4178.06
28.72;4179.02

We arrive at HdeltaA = -0.52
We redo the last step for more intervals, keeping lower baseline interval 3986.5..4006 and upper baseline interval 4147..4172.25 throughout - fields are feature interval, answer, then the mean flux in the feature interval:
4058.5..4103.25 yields 1.4 Ang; 25.8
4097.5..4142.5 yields 0.4 Ang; 26.7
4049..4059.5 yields 0.1 Ang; 26.2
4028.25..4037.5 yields 0.4 Ang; 25.1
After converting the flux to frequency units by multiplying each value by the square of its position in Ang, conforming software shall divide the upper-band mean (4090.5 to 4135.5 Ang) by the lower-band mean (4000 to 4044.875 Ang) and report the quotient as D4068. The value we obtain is 1.1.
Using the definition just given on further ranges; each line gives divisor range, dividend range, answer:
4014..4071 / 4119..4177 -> 1.10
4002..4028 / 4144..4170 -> 1.10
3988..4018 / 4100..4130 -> 1.08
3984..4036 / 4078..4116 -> 1.06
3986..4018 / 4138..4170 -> 1.12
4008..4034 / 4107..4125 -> 1.14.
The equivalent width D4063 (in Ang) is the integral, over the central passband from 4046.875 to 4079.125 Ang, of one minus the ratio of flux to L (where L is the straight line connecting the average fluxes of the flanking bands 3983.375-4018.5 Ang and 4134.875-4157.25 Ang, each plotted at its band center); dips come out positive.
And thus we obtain 1.0 Ang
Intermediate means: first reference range 26.1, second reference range 26.9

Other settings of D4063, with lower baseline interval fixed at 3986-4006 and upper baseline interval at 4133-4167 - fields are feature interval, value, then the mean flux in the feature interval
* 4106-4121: -0.85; 28.4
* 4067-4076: 0.46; 25.1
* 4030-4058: 0.50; 25.8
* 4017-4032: -0.06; 26.2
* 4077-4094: -0.71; 27.7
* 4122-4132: -0.50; 28.3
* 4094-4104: 1.42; 22.9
